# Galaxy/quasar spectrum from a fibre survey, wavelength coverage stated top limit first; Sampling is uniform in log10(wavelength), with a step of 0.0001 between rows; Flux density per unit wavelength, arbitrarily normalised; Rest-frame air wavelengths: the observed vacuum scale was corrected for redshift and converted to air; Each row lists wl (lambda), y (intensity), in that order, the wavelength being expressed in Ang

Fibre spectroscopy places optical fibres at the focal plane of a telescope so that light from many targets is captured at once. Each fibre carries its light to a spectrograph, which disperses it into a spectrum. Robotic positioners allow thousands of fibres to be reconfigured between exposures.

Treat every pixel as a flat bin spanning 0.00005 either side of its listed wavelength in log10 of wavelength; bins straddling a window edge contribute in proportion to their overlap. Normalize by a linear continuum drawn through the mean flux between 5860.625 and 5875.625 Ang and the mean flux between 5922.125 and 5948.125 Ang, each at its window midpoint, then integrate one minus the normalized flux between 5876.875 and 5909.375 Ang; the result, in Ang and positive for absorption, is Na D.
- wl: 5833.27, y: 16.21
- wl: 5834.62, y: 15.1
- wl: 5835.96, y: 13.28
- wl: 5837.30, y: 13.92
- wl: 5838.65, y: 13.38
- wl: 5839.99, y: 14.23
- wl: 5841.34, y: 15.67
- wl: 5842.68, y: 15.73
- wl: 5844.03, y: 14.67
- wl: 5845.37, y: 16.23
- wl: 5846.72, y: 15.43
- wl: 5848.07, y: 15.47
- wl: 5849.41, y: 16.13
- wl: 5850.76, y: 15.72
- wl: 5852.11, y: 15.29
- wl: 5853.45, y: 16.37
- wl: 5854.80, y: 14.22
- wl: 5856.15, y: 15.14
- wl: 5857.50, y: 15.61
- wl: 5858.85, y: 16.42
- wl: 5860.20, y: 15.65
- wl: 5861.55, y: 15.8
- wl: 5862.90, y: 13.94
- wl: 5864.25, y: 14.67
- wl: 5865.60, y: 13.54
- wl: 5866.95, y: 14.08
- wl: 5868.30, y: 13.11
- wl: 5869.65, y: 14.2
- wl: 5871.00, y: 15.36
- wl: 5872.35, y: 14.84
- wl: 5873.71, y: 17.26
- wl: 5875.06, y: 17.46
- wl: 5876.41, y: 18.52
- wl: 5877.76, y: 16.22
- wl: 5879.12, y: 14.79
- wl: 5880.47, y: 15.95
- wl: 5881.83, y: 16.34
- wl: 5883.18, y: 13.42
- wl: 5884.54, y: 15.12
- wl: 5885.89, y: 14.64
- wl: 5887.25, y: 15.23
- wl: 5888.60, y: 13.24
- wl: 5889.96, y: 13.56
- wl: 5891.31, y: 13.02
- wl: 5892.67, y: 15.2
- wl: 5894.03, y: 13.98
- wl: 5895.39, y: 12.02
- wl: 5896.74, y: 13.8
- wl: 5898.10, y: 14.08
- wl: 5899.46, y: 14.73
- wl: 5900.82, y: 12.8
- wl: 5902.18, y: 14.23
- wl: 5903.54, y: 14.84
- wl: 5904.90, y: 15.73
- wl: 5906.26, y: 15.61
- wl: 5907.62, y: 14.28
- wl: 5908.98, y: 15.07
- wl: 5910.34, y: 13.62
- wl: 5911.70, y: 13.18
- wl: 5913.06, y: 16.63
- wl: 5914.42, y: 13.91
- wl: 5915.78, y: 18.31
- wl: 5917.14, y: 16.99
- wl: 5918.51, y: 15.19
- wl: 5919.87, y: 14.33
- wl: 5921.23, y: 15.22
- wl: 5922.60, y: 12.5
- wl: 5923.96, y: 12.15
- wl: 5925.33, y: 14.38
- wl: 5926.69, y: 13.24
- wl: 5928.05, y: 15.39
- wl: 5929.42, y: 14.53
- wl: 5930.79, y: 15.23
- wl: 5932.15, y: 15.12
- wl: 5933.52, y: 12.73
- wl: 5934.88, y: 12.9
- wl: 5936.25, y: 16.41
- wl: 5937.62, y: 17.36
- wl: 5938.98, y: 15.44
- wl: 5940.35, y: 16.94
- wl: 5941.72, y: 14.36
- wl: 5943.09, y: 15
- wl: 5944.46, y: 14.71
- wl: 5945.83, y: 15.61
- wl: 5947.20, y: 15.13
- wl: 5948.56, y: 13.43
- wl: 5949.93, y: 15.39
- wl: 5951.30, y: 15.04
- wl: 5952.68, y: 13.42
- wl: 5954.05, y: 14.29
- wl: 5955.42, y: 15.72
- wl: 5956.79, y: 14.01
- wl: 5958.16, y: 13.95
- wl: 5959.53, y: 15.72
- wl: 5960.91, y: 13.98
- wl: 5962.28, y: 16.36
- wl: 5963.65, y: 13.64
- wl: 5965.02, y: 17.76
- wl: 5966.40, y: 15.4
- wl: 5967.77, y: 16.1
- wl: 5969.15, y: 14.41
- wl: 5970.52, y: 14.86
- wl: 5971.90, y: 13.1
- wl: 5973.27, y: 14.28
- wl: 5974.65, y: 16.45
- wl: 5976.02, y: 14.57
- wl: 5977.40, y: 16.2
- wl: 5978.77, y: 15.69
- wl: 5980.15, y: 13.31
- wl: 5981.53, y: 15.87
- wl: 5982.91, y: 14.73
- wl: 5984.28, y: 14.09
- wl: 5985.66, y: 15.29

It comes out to 0.7 Ang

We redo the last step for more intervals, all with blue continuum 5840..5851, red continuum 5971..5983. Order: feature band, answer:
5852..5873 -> 0.8 Ang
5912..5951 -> 0.5 Ang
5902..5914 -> 0.3 Ang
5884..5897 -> 1.1 Ang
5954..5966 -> -0.1 Ang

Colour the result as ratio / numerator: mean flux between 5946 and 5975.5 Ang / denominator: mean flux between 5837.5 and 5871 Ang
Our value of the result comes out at 0.99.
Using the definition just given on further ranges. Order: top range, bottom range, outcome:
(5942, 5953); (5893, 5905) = 1.06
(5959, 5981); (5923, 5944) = 1.03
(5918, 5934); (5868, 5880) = 0.89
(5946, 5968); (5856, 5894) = 0.99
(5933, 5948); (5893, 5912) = 1.07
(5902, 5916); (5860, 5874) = 1.02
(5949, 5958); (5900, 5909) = 1.00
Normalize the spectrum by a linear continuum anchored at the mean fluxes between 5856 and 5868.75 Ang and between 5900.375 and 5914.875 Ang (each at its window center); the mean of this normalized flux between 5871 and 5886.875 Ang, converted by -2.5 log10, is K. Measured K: -0.08 mag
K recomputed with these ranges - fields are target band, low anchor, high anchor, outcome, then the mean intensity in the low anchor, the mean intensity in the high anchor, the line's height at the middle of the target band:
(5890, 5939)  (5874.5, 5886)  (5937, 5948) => 0.08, 15.9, 15.5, 15.7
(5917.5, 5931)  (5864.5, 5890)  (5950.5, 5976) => 0.06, 15.1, 14.9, 15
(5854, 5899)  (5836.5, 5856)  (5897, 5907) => 0.00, 15.2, 14.5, 14.8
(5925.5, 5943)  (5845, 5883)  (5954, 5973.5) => 0.01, 15.5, 14.9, 15.1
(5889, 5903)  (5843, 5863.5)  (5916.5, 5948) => 0.10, 15.5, 14.8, 15.1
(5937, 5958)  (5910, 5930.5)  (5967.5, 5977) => -0.02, 14.7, 14.8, 14.7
